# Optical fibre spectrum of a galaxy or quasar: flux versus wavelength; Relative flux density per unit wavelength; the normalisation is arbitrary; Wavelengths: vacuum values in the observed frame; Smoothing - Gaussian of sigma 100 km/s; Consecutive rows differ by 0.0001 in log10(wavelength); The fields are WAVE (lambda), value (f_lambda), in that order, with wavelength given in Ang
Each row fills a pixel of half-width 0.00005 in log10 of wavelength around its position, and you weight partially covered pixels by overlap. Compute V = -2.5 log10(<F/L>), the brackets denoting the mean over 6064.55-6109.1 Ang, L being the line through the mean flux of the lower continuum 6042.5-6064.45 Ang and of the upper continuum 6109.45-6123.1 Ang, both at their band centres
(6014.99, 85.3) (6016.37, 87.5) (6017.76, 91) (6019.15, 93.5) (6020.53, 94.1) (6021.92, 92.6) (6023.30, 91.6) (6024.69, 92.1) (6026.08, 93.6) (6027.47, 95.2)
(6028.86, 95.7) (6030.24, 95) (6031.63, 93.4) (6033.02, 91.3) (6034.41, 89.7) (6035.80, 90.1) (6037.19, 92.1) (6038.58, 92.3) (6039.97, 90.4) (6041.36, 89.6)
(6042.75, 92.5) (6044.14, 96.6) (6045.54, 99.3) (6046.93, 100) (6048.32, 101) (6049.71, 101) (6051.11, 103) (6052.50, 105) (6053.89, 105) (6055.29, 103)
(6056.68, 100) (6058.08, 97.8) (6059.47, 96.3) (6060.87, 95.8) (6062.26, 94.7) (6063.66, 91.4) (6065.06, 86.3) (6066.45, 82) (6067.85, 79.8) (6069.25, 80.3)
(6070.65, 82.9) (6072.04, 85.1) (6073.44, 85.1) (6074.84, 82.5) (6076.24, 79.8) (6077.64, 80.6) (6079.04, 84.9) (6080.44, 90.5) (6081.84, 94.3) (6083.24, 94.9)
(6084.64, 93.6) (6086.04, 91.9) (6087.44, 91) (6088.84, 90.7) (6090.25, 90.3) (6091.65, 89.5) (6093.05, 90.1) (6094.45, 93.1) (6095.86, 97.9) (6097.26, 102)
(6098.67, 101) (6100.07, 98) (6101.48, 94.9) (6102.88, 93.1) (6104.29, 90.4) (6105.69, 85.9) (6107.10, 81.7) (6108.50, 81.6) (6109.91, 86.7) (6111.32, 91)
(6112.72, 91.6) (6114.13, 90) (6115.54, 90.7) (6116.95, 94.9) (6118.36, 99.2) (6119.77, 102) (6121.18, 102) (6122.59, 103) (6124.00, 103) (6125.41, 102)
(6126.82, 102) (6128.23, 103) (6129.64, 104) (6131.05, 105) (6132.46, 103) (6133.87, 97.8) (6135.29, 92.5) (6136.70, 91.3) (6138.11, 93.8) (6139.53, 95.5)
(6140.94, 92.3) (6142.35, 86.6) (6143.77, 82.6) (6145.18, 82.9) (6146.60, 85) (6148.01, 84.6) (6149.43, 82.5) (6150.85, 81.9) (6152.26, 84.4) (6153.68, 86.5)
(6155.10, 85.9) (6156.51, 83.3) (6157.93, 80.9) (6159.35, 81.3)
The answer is 0.09 mag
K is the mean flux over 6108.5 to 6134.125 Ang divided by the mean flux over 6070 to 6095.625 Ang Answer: 1.11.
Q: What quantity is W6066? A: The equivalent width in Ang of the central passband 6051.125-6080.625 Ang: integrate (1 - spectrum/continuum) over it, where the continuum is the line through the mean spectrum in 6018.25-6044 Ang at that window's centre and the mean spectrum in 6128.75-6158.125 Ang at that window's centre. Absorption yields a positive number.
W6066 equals 0.5 Ang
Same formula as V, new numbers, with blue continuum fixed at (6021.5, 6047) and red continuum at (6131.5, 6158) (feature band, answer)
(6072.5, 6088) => 0.04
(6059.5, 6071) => 0.06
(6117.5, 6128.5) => -0.14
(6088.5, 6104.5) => -0.05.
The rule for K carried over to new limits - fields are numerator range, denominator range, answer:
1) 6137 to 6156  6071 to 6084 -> 1.00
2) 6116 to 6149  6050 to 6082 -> 1.06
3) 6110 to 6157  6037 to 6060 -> 0.95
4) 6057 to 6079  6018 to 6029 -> 0.93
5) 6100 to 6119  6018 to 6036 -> 0.97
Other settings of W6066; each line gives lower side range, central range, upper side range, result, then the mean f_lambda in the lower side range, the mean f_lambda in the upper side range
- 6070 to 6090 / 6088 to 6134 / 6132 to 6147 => -3.0 Ang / 87.8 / 91.1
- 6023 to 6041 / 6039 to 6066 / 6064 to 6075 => -3.0 Ang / 92.4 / 83.3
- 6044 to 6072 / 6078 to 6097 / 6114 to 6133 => 1.1 Ang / 94.8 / 101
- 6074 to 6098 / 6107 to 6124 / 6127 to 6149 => -0.3 Ang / 90.4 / 93.4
